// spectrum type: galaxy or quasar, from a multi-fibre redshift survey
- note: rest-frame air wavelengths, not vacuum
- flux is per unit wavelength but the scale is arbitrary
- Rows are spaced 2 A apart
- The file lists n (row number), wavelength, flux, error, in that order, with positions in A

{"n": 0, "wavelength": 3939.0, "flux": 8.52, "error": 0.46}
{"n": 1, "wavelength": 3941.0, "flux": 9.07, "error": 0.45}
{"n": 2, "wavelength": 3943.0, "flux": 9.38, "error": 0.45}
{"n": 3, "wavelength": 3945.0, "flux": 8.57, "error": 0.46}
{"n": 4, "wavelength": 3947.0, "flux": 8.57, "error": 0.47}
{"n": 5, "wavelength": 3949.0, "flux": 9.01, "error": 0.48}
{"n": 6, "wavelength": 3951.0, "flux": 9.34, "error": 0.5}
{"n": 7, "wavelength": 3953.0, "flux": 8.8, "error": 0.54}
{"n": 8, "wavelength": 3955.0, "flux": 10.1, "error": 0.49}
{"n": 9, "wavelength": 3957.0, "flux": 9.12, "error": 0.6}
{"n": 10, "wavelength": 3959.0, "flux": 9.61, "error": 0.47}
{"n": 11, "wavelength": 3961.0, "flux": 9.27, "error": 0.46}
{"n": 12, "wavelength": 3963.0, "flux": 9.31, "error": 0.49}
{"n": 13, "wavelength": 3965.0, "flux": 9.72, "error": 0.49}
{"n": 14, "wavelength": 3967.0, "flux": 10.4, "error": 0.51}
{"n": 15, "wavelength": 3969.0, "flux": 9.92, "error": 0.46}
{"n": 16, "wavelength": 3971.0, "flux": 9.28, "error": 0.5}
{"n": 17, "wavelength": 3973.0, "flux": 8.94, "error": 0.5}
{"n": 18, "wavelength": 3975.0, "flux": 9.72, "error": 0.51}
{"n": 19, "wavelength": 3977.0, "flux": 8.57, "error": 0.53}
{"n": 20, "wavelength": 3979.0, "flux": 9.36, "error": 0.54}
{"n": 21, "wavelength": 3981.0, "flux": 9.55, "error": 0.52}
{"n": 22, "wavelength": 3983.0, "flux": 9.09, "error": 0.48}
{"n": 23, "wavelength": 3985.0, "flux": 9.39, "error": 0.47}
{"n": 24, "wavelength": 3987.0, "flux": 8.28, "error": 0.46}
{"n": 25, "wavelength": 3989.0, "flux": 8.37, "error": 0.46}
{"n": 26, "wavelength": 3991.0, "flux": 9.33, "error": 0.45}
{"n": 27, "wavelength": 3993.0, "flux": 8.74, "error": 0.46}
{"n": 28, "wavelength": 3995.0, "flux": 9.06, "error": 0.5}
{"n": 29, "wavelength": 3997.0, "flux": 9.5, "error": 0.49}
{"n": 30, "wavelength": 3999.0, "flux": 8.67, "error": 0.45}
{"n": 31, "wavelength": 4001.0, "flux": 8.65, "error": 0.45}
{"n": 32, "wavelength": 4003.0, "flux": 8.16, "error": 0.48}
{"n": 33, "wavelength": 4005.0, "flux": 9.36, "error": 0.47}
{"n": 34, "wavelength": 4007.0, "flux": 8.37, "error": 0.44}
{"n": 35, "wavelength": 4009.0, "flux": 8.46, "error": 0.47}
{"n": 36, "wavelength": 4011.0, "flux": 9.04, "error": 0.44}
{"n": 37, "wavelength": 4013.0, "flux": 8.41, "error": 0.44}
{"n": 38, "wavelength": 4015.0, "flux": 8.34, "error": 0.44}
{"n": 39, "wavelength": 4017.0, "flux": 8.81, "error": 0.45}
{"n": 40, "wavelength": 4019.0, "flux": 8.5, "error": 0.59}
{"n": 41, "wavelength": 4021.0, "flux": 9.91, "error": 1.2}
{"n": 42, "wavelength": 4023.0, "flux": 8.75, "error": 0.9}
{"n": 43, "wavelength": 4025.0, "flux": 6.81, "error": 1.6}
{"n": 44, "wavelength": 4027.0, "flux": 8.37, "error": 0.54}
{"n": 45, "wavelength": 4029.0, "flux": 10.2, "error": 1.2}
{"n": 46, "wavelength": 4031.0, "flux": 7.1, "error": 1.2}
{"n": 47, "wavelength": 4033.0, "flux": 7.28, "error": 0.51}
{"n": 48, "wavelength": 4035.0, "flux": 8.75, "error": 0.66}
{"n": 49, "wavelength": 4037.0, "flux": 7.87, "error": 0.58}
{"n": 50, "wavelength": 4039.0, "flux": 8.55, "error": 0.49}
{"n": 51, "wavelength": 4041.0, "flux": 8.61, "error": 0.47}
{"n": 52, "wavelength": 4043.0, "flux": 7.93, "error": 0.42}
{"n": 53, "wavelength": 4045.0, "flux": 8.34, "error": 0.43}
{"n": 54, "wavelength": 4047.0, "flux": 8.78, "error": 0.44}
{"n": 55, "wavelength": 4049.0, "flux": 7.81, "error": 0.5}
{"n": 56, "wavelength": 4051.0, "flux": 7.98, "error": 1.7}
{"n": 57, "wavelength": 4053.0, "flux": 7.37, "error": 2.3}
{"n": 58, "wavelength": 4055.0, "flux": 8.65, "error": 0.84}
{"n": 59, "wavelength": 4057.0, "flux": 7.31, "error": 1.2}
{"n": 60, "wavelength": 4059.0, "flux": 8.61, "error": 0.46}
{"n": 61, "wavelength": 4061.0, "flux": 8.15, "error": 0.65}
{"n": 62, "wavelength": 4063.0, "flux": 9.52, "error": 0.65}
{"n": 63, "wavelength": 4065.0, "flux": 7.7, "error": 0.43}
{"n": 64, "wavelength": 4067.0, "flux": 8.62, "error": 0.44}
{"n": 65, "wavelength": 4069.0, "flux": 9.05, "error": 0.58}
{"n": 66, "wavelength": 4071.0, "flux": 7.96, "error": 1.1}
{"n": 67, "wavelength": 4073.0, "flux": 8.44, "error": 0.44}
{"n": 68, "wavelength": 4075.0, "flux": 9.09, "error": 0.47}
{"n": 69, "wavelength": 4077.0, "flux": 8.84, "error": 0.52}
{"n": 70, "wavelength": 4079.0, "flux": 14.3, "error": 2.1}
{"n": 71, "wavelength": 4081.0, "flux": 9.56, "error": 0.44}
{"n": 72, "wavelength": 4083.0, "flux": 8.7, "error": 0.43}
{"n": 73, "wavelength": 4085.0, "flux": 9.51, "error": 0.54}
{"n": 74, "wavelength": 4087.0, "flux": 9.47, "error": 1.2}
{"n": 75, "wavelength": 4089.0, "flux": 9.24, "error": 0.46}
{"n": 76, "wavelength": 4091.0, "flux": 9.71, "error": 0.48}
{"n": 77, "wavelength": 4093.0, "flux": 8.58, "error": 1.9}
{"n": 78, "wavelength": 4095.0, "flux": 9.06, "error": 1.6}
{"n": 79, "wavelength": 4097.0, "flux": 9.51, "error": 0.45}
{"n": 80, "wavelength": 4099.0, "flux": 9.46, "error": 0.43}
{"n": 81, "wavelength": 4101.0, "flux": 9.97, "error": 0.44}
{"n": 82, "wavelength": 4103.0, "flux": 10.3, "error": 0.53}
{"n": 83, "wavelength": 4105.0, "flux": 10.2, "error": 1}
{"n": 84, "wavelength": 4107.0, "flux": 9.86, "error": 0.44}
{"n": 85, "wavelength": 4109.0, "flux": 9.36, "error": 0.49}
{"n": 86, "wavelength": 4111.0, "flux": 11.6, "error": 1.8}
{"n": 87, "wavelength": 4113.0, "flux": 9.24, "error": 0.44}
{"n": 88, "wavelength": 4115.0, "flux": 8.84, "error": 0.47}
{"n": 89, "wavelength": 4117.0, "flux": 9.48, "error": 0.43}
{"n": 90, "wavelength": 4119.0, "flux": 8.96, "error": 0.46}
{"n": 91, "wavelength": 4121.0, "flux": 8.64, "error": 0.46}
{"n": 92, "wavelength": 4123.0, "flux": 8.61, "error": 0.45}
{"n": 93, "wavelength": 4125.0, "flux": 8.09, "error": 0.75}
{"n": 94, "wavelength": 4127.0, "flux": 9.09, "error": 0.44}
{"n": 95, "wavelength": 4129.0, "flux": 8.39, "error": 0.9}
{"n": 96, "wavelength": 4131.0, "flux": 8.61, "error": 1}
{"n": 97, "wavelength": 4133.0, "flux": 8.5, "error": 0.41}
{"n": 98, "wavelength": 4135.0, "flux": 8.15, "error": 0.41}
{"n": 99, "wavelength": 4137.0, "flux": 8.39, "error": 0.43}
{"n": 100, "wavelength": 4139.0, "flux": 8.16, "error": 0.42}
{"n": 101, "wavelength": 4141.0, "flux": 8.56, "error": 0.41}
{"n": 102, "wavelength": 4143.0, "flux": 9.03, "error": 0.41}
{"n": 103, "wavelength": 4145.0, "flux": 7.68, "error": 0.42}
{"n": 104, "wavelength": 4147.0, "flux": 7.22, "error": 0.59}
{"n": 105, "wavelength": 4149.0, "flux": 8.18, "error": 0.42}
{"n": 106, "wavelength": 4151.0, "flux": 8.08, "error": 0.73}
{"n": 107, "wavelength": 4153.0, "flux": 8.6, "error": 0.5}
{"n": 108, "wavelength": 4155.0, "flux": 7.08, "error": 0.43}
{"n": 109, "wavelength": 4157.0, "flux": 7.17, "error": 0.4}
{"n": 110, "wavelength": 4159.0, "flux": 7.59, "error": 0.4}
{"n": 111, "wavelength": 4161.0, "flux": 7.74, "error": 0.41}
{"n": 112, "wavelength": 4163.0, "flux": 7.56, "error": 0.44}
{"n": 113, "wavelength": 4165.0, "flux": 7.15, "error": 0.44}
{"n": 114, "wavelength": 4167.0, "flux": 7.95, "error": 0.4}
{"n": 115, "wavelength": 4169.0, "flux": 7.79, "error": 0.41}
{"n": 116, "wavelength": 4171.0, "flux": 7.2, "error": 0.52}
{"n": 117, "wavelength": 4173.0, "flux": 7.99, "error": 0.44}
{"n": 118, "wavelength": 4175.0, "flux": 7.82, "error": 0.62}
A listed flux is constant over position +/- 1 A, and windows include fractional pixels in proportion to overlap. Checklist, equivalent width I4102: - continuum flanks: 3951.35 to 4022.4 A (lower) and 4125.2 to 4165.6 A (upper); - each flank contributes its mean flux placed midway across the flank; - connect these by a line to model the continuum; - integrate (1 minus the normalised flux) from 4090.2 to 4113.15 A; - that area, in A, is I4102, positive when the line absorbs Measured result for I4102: -3.9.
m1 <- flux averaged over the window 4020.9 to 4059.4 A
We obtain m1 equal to 8.2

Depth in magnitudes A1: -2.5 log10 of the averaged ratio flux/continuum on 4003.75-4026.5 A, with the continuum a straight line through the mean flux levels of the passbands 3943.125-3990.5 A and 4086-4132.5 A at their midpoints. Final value 0.08 mag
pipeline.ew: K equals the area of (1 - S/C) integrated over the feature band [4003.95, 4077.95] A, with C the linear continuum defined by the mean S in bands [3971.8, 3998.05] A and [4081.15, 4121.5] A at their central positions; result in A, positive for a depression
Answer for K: 6.8 A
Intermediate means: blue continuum 9.07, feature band 8.42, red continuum 9.5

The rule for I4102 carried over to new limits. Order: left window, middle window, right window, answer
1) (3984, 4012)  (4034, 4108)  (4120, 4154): -3.37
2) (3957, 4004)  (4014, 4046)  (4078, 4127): 3.27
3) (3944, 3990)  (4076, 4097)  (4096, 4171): -2.18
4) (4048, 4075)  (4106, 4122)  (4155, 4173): -3.26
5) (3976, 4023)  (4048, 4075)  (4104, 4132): 2.30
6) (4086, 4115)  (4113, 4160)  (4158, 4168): 0.79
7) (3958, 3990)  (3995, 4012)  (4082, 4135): 0.91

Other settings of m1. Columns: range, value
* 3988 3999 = 8.97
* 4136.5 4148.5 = 8.16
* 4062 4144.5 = 9.17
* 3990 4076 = 8.49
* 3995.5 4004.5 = 8.8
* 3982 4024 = 8.82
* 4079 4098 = 9.53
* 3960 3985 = 9.43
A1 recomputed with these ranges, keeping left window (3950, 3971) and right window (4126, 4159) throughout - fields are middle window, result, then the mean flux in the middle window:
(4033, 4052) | 0.09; 8.24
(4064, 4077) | 0.03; 8.5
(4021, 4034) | 0.10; 8.23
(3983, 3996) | 0.05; 8.88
